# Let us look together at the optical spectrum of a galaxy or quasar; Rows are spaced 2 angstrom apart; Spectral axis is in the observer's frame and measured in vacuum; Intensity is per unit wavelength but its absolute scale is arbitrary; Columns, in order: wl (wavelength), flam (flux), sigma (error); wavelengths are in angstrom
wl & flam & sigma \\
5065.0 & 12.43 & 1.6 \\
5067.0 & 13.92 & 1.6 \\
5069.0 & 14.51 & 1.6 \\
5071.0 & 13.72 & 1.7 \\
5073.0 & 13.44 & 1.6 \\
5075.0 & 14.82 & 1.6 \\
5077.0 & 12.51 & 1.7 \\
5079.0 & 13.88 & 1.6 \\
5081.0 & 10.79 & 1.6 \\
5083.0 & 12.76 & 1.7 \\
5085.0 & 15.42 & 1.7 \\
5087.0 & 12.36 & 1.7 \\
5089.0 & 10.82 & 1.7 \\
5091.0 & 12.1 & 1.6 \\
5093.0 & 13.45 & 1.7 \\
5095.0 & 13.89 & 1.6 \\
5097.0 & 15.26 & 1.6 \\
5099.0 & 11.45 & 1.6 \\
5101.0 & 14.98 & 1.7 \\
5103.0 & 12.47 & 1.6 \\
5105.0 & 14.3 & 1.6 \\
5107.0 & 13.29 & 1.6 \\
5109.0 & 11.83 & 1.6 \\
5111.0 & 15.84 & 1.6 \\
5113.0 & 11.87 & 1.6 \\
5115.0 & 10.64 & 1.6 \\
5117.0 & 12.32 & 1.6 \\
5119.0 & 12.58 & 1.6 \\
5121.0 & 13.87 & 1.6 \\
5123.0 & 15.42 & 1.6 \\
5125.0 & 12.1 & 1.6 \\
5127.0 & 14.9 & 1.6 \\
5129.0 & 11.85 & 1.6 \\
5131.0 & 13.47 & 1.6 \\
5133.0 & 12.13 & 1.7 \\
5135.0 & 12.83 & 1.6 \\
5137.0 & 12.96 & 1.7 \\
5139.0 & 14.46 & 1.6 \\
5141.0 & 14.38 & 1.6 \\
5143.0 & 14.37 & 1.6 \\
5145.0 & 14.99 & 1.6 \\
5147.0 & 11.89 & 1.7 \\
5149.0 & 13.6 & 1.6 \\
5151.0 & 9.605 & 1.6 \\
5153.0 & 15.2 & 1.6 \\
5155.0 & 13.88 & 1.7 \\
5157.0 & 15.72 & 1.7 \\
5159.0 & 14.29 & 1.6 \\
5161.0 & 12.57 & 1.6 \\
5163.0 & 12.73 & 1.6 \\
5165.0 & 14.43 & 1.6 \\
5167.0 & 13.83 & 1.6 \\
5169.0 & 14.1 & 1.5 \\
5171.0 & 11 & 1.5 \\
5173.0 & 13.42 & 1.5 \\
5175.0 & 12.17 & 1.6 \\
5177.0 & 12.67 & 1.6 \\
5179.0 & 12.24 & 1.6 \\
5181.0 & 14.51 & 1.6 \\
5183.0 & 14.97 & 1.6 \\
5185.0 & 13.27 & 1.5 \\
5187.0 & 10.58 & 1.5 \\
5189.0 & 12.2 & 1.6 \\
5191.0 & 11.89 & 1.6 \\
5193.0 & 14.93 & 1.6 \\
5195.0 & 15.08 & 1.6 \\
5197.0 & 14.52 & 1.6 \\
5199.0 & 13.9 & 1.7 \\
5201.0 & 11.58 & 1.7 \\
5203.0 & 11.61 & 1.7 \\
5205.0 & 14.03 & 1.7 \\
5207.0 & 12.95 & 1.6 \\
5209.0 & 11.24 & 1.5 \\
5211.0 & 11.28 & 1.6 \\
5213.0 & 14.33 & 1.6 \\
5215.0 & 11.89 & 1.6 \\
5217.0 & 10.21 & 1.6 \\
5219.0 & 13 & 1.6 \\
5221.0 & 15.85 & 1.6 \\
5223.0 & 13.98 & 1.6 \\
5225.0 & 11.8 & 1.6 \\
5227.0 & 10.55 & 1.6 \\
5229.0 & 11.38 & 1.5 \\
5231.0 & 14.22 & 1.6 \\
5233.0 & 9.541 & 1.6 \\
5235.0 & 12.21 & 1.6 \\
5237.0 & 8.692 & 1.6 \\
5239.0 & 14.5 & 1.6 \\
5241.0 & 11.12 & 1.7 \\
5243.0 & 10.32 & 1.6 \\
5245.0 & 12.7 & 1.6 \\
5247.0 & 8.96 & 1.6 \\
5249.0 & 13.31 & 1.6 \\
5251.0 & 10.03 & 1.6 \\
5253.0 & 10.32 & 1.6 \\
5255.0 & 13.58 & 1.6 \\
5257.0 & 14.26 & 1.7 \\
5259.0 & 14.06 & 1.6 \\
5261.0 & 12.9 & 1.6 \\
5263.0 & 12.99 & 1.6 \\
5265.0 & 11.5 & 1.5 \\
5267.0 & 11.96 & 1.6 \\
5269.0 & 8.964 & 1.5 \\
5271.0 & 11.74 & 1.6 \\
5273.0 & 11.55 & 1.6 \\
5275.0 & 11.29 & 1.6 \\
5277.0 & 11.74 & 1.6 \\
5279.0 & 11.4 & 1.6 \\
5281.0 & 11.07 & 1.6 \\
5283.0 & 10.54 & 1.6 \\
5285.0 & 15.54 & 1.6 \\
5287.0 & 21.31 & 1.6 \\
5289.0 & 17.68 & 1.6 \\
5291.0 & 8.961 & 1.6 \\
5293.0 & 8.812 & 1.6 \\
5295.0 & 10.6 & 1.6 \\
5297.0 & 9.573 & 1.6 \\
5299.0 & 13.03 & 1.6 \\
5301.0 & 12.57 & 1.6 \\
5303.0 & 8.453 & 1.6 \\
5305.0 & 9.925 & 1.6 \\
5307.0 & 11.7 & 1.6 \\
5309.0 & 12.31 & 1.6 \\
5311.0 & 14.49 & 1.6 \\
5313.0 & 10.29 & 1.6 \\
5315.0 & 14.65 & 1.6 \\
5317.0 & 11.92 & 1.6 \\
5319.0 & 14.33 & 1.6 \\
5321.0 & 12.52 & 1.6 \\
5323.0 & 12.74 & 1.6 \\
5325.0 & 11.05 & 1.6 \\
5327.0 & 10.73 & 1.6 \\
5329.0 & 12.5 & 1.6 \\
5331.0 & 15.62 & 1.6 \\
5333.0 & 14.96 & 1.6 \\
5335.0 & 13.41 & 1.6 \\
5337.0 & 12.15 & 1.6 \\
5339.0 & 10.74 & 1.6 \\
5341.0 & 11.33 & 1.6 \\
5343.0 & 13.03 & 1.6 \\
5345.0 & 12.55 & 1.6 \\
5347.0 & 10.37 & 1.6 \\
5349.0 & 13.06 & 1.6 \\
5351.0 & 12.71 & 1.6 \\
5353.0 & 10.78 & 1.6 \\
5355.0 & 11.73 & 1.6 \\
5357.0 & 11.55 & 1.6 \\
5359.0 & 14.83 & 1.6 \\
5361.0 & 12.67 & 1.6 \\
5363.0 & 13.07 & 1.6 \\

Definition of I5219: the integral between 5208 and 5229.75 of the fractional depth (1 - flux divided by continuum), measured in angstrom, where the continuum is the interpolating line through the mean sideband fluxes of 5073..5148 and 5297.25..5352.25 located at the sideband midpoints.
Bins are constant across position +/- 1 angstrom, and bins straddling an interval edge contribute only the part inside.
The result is 0.7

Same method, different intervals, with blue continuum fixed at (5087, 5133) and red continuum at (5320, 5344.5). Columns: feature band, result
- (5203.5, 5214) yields 0.1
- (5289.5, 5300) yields 1.7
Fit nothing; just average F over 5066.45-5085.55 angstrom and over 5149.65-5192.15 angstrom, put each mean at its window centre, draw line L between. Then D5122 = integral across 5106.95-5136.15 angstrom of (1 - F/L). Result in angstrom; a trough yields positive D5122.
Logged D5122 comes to 0.8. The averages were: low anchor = 13.5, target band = 13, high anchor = 13.1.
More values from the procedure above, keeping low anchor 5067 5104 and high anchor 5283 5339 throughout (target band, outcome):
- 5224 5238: 1.8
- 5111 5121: 0.6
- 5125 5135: 0.1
